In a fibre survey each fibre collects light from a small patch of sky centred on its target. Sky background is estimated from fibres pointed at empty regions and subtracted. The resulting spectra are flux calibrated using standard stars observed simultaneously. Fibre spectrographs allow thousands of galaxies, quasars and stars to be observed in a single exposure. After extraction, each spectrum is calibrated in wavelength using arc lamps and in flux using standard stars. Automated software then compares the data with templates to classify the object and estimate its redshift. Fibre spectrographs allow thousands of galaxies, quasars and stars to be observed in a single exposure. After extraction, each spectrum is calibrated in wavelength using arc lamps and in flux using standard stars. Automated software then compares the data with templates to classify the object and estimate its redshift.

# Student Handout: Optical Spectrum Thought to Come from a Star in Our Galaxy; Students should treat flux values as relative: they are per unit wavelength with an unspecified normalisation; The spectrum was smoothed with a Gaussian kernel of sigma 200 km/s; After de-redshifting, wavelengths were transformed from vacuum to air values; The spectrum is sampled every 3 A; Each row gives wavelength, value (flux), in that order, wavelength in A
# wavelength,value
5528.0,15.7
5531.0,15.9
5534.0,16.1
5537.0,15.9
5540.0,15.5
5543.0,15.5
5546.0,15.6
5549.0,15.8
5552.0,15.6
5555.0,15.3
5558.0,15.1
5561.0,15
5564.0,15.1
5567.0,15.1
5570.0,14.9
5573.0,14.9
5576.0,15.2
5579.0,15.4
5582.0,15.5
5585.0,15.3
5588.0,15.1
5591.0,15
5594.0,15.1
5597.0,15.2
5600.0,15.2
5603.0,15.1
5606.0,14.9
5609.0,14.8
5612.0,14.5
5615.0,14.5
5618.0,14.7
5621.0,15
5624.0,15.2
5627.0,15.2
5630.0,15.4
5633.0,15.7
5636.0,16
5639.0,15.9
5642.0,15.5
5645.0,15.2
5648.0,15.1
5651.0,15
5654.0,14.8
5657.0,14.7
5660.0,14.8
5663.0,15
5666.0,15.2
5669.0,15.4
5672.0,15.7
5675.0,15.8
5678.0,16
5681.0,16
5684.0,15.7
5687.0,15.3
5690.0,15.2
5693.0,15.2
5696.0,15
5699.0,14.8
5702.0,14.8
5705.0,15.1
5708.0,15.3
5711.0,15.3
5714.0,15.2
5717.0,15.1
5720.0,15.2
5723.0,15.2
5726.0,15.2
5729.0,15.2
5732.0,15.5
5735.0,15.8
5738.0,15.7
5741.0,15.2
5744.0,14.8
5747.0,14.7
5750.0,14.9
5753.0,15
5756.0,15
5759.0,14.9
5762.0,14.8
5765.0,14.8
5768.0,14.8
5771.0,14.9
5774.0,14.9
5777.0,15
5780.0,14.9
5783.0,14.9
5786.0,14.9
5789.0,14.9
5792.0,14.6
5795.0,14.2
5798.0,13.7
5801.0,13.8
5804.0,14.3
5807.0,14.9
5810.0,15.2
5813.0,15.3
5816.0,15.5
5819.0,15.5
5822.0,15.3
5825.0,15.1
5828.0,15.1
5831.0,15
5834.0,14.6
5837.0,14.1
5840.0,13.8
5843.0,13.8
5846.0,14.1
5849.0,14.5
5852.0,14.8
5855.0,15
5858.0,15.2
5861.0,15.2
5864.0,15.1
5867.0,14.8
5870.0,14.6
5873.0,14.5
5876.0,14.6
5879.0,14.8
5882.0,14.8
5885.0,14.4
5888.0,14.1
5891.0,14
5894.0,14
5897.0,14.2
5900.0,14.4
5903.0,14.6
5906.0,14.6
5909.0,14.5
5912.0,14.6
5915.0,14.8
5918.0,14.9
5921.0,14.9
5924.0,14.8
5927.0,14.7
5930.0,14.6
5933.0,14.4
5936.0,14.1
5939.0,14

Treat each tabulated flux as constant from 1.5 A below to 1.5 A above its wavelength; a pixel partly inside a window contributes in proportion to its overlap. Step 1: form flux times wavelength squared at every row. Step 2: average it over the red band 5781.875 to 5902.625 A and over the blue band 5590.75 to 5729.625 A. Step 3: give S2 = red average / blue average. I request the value 1.03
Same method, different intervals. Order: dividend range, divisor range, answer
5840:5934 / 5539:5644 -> 1.06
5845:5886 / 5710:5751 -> 1.02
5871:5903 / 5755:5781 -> 1.01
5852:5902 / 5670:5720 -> 1.01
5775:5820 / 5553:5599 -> 1.05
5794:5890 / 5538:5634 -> 1.06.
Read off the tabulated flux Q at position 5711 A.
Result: 15.3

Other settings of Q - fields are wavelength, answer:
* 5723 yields 15.2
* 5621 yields 15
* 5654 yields 14.8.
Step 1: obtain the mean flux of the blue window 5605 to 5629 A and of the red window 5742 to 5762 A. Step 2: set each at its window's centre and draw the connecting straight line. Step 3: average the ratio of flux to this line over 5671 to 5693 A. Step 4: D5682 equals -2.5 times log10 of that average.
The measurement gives -0.05 mag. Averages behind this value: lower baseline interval 14.9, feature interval 15.6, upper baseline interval 14.9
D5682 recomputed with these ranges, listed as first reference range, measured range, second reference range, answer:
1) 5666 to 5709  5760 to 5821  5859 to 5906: 0.01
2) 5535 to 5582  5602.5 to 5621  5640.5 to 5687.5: 0.04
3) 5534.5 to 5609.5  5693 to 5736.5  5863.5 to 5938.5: -0.02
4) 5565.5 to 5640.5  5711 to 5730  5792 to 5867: -0.02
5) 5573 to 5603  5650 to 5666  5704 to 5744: 0.03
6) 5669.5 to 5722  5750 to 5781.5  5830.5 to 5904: 0.01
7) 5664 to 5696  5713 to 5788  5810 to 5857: 0.01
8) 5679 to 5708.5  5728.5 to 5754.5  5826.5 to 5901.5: -0.01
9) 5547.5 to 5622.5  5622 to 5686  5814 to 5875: -0.03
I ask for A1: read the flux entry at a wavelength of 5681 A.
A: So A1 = 16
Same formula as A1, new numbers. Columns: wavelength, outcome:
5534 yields 16.1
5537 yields 15.9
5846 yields 14.1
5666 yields 15.2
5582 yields 15.5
